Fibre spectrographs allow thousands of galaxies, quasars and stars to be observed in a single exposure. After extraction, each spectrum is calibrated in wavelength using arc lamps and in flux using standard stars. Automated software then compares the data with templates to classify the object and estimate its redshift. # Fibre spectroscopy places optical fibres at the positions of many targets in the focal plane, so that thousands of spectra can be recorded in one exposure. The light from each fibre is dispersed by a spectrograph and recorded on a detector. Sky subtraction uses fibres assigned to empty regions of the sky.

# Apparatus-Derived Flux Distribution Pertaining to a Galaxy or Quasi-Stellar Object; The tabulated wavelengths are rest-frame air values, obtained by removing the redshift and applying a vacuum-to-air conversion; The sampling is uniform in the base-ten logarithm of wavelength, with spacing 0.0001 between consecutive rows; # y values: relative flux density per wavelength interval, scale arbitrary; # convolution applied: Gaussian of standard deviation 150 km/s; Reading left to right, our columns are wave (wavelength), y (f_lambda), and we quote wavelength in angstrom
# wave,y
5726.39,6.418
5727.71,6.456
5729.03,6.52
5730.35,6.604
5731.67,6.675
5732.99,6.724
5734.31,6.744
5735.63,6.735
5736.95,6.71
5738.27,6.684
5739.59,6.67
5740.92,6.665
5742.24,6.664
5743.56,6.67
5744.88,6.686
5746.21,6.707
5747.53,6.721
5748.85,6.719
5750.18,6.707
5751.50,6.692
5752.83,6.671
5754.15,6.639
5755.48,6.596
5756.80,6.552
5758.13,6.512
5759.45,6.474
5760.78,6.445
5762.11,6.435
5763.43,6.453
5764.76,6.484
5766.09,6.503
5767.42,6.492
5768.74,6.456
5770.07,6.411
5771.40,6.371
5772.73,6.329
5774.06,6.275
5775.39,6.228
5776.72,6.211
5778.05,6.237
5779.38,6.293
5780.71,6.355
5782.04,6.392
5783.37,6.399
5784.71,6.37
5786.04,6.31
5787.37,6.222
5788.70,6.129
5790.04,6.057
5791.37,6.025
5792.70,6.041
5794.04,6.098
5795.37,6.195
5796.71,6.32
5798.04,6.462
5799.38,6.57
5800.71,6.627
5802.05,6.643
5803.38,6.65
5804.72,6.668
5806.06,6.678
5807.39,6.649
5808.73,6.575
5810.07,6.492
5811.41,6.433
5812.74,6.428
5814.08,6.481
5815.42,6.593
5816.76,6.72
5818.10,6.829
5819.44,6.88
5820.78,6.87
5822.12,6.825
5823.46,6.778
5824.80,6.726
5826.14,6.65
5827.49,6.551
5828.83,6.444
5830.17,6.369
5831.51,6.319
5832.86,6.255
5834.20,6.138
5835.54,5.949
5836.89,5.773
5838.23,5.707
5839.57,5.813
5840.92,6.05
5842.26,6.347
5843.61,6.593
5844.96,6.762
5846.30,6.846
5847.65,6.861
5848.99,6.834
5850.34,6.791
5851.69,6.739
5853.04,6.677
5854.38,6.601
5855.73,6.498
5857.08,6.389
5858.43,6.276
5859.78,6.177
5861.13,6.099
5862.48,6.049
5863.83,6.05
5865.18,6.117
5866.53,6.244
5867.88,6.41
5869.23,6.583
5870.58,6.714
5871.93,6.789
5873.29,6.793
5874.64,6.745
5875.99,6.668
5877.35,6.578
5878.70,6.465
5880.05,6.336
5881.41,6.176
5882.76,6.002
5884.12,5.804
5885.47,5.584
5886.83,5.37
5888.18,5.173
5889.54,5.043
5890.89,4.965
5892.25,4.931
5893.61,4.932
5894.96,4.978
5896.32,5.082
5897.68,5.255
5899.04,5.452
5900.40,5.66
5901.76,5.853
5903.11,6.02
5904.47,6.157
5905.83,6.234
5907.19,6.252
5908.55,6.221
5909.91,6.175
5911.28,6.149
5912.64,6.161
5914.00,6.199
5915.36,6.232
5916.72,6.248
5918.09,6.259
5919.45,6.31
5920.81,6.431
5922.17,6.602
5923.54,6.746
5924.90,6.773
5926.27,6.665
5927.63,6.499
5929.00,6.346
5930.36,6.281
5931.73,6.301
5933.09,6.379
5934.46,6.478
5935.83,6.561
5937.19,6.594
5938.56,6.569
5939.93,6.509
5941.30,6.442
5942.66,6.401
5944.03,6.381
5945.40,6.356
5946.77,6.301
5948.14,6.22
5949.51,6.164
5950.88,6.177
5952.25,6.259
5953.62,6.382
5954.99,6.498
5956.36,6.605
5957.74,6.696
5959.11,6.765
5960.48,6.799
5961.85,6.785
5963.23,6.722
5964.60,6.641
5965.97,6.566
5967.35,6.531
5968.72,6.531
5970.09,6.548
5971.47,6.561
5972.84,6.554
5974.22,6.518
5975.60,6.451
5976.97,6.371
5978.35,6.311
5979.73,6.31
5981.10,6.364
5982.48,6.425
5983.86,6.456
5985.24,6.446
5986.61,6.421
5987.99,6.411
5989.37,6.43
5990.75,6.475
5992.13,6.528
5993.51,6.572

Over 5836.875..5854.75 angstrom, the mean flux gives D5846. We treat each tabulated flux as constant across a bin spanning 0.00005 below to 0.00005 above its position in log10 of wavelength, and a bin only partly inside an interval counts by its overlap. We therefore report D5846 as 6.48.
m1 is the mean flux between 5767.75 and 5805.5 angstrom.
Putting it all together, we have 6.34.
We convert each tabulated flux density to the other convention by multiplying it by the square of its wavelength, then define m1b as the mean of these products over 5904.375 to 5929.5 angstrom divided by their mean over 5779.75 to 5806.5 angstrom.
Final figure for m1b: 1.04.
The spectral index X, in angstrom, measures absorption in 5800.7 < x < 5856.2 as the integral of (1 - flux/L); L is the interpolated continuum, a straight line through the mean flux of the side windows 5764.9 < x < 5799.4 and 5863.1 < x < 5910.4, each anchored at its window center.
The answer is -3.5 angstrom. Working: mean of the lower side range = 6.29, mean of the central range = 6.53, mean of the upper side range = 5.94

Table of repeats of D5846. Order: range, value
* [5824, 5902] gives 6.14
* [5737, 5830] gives 6.5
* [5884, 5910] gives 5.54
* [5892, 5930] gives 6.05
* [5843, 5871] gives 6.49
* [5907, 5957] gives 6.38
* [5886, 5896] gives 5.07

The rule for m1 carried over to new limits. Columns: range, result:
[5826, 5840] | 6.17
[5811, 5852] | 6.49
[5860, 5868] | 6.15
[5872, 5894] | 5.88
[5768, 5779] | 6.32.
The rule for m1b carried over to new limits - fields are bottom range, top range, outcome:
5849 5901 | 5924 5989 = 1.10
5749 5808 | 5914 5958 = 1.06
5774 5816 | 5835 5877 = 1.03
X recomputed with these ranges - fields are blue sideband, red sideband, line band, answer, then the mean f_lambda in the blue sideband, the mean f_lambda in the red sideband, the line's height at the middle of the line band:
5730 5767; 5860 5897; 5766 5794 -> 0.78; 6.62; 5.95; 6.46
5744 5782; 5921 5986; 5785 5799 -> 0.62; 6.49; 6.49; 6.49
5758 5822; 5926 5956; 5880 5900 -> 3.22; 6.44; 6.4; 6.41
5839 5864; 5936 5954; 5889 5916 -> 2.98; 6.45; 6.37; 6.41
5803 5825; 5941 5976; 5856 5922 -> 5.54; 6.66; 6.5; 6.58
